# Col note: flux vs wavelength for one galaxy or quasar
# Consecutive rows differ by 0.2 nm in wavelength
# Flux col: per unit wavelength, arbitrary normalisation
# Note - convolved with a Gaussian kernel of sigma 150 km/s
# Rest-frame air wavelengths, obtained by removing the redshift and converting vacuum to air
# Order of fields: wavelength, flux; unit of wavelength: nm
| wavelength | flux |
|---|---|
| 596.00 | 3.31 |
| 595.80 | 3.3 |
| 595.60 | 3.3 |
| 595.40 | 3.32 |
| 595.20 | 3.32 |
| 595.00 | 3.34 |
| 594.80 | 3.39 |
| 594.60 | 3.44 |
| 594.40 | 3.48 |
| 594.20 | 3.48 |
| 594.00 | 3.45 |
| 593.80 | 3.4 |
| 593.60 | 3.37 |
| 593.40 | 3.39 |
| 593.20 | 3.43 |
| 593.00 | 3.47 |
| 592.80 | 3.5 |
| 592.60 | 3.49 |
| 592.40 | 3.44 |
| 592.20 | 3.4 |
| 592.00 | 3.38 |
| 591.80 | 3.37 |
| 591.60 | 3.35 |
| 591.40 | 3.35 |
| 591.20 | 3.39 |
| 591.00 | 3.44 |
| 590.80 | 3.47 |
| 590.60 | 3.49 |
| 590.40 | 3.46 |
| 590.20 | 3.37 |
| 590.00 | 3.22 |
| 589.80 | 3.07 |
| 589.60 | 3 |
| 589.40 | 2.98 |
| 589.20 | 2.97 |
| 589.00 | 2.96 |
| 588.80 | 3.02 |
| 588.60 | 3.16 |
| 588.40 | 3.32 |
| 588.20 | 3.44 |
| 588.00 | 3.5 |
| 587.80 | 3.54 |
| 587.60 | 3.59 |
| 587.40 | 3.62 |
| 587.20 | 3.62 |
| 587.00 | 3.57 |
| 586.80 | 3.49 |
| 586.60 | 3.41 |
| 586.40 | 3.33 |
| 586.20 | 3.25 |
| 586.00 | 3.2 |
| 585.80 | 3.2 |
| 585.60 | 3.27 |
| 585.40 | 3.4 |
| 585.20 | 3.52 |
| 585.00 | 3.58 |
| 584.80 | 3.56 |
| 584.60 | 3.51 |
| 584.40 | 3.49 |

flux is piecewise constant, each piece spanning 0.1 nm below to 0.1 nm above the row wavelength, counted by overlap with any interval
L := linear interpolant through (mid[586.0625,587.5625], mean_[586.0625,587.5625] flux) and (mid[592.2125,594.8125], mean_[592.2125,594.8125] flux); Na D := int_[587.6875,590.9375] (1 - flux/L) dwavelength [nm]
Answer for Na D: 0.19 nm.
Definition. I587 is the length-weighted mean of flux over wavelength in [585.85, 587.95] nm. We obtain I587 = 3.46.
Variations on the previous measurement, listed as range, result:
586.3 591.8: 3.34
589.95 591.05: 3.42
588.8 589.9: 3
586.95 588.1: 3.57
